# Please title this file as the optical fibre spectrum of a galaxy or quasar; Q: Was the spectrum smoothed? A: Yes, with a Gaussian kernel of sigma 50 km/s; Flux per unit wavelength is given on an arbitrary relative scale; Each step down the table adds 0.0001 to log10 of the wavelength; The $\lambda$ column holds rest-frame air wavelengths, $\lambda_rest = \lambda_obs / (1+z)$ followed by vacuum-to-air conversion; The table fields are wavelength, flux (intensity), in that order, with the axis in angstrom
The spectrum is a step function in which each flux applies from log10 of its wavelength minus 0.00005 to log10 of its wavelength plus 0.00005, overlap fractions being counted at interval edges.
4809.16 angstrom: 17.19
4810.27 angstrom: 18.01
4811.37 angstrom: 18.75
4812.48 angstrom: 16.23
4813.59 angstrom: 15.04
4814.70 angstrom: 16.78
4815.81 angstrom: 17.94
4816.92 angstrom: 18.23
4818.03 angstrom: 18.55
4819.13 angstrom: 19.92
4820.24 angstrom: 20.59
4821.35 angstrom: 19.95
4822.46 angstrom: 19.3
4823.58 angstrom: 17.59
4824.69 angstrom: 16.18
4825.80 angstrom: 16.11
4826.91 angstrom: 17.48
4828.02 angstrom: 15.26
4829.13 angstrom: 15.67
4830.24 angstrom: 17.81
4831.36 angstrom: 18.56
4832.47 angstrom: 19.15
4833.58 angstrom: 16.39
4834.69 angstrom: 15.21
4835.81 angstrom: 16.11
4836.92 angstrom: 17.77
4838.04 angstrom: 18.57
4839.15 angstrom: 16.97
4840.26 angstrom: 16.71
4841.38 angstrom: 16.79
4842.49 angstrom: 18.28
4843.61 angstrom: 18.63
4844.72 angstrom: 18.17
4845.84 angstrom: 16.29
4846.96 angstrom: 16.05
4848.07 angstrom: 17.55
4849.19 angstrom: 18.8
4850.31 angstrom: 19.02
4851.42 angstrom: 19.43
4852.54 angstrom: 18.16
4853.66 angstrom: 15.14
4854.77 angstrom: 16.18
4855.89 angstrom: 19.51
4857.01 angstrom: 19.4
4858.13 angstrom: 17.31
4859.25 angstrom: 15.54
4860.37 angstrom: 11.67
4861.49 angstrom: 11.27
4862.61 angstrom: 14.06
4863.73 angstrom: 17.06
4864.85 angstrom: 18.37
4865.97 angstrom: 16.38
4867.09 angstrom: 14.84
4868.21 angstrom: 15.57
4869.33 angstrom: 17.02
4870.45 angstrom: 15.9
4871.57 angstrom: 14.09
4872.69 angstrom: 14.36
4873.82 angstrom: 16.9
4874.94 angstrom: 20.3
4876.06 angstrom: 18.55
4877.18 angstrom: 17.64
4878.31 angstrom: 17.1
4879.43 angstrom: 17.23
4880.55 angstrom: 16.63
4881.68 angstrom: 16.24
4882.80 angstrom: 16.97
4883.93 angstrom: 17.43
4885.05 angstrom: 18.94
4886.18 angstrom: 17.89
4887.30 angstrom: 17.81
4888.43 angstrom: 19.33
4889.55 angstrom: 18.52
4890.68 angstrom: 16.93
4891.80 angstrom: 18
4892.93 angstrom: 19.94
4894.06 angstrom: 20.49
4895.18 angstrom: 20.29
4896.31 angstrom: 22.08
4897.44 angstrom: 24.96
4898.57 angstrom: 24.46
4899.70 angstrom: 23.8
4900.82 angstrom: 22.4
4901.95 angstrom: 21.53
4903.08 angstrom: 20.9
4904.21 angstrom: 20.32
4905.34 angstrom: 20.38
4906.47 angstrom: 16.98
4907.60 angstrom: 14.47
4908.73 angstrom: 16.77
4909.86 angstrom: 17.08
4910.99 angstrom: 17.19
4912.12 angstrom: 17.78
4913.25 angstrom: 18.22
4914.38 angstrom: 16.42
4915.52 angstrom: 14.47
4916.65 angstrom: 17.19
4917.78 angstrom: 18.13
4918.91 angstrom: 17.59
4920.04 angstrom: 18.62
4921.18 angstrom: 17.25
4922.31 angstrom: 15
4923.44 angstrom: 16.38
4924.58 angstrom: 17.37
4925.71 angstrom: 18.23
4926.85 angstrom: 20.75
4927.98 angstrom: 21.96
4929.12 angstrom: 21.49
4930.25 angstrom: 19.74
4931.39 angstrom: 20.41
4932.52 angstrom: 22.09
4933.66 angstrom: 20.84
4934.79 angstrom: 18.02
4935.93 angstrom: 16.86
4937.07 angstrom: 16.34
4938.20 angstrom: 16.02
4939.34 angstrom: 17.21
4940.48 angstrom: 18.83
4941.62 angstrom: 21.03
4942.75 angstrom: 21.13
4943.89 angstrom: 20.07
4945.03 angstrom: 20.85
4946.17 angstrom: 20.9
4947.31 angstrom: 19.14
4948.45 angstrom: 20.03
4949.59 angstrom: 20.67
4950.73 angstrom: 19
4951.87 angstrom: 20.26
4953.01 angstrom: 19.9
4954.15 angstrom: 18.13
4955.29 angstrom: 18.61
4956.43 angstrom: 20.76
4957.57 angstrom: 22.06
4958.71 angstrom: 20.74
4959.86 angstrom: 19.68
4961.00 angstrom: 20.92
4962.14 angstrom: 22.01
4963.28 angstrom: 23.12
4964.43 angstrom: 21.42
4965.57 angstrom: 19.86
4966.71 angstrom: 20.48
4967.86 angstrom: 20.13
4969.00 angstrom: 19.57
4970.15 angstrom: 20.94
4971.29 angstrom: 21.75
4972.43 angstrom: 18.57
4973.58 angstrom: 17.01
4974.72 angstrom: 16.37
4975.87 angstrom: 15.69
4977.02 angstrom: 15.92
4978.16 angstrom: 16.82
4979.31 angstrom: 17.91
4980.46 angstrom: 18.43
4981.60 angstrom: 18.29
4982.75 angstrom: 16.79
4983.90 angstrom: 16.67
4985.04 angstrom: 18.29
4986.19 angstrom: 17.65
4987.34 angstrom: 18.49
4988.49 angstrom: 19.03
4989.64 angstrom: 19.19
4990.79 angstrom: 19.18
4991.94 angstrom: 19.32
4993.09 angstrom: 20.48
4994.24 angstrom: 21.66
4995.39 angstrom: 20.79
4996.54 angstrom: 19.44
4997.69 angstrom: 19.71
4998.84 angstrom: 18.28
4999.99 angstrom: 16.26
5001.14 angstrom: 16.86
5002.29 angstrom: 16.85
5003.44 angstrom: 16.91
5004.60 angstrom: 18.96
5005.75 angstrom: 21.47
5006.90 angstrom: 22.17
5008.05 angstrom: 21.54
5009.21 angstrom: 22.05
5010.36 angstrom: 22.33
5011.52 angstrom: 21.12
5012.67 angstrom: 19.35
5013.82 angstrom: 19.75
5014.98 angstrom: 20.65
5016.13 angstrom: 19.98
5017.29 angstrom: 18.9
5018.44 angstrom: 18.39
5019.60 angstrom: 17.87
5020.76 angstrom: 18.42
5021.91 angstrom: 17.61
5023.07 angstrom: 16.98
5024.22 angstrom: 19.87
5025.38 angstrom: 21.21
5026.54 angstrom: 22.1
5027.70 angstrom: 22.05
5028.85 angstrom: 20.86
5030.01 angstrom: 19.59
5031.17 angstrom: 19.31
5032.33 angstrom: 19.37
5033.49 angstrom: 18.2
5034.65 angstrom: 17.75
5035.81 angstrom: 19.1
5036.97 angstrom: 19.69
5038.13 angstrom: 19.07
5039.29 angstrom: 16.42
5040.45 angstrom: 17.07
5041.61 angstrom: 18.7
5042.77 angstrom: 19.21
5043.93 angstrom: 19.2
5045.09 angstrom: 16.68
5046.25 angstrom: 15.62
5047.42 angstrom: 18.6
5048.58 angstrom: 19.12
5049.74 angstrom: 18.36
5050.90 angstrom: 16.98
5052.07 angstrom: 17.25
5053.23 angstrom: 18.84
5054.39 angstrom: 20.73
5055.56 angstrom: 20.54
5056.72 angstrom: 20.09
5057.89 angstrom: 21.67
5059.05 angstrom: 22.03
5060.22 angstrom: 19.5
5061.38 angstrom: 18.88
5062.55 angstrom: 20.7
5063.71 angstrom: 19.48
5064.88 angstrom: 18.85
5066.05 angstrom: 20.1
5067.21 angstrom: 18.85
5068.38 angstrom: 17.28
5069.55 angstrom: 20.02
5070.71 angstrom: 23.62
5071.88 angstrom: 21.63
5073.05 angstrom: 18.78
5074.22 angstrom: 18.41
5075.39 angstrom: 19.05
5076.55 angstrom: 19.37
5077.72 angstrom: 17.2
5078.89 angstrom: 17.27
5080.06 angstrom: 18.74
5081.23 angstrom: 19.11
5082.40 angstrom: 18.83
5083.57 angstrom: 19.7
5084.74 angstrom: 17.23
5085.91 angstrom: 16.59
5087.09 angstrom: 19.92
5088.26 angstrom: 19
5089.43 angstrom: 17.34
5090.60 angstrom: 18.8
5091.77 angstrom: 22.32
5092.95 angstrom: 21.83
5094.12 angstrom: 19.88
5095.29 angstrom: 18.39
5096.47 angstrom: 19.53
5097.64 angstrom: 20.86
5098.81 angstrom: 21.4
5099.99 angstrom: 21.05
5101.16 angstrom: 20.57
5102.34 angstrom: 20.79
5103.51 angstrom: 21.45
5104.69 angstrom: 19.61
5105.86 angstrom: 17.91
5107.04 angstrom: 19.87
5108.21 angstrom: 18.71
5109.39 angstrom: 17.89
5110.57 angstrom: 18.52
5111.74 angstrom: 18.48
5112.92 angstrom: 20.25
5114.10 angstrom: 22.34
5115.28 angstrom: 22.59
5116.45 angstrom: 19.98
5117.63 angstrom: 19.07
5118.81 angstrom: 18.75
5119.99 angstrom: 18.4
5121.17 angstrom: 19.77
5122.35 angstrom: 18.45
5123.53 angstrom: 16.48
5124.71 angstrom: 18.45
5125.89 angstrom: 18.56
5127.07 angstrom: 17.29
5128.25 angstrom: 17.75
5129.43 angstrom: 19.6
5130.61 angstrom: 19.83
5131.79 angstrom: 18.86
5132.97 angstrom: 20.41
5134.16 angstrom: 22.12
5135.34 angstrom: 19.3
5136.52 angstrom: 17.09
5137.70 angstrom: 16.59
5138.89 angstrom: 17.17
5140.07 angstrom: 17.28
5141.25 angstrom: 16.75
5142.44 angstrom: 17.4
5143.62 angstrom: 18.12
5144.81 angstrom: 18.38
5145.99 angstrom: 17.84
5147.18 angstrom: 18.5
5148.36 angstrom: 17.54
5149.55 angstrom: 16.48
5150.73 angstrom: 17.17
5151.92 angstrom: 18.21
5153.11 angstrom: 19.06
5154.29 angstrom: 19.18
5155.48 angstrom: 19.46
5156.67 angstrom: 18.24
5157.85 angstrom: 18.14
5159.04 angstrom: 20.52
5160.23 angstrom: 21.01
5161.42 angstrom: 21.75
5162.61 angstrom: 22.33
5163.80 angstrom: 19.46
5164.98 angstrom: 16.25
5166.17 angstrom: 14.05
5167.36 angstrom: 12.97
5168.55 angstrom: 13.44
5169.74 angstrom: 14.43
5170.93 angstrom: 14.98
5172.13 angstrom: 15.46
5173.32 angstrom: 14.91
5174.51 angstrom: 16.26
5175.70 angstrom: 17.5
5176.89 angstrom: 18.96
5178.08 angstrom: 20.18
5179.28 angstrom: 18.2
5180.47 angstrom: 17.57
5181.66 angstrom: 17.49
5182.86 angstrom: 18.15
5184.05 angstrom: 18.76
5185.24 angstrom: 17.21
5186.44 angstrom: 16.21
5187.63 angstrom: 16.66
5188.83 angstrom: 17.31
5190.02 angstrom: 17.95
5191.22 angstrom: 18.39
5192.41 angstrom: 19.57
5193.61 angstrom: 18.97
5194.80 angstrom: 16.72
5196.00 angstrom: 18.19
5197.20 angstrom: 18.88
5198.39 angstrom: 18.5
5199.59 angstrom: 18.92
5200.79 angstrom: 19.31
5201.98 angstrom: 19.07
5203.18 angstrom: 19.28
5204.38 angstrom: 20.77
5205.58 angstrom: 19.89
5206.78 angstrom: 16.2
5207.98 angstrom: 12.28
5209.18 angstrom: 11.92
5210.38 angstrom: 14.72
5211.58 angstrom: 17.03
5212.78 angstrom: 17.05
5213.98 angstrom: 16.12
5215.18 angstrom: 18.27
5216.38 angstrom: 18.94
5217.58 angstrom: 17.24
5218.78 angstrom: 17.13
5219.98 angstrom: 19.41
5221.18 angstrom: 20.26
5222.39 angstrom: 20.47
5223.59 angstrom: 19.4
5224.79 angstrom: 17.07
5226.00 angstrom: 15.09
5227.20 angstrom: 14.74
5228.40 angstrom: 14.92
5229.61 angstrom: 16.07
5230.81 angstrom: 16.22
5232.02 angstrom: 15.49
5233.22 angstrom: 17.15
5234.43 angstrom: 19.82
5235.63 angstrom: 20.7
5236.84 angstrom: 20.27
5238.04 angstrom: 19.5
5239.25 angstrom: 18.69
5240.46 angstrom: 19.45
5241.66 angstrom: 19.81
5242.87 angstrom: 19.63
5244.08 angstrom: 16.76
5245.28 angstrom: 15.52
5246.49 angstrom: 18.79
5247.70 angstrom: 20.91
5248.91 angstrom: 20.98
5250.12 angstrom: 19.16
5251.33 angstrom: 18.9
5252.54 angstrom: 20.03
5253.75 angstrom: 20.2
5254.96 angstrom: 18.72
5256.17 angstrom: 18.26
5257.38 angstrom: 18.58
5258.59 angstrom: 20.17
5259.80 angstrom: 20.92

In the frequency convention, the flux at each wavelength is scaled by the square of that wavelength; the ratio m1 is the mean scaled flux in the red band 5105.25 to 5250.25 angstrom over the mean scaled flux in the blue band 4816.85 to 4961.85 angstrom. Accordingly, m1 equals 1.1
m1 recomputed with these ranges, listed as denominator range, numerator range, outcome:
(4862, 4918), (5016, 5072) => 1.13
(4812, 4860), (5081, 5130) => 1.23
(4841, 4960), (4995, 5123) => 1.12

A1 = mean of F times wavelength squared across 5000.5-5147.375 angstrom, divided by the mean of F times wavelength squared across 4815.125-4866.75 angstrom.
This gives 1.22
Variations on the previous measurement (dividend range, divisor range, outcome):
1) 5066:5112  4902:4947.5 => 1.12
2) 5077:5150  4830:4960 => 1.13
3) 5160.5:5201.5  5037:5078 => 0.96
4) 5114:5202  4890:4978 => 1.03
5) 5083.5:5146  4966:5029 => 1.05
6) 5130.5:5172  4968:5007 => 1.03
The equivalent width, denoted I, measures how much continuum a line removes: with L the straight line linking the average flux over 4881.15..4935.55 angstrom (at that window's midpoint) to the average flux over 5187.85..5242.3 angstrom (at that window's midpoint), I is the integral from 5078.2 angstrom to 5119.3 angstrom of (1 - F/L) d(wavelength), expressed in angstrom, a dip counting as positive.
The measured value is -2.9 angstrom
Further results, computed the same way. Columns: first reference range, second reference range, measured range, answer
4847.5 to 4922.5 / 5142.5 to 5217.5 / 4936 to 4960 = -2.34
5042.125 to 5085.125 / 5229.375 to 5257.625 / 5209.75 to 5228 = 1.29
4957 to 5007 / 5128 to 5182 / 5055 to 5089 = -1.64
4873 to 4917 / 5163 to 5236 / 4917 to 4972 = -3.41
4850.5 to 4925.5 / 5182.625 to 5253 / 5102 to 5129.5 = -1.95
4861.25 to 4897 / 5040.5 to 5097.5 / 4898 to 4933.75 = -2.38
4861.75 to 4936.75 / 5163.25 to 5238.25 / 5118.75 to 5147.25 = -1.28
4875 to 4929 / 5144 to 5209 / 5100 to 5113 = -1.07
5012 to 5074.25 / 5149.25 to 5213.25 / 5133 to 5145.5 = 0.00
